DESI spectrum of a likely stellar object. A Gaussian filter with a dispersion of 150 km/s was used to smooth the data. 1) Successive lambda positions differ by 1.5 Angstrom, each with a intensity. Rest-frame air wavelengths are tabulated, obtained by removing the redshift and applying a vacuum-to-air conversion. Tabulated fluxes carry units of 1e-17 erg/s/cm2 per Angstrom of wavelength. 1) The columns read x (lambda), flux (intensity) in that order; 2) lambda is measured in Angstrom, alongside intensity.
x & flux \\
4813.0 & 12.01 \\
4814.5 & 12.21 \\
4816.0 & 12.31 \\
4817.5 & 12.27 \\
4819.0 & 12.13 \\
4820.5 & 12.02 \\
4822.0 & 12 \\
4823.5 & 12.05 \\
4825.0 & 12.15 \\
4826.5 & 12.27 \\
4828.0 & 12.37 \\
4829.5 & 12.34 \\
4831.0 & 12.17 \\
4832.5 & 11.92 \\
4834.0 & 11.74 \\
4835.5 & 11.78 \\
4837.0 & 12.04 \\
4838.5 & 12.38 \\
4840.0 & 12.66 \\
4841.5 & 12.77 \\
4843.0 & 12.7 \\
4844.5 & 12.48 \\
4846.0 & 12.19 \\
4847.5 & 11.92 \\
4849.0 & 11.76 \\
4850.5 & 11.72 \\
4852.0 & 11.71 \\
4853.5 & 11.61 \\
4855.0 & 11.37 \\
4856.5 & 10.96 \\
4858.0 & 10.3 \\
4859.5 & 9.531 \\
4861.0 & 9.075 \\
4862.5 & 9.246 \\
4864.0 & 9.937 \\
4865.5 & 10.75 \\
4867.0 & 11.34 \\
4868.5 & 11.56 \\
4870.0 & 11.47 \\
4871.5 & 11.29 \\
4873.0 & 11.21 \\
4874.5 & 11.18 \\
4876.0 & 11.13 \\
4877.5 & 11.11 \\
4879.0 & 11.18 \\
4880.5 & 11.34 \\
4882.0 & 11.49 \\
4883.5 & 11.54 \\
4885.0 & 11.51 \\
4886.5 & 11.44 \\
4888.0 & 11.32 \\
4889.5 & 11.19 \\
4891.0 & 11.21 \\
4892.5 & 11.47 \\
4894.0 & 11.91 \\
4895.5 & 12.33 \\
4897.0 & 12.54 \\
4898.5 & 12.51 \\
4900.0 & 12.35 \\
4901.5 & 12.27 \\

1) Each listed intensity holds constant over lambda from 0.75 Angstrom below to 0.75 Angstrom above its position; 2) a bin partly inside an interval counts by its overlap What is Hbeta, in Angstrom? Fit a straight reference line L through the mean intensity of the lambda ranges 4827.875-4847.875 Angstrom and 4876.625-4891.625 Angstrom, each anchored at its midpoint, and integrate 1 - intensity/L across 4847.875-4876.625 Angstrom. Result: 2.08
